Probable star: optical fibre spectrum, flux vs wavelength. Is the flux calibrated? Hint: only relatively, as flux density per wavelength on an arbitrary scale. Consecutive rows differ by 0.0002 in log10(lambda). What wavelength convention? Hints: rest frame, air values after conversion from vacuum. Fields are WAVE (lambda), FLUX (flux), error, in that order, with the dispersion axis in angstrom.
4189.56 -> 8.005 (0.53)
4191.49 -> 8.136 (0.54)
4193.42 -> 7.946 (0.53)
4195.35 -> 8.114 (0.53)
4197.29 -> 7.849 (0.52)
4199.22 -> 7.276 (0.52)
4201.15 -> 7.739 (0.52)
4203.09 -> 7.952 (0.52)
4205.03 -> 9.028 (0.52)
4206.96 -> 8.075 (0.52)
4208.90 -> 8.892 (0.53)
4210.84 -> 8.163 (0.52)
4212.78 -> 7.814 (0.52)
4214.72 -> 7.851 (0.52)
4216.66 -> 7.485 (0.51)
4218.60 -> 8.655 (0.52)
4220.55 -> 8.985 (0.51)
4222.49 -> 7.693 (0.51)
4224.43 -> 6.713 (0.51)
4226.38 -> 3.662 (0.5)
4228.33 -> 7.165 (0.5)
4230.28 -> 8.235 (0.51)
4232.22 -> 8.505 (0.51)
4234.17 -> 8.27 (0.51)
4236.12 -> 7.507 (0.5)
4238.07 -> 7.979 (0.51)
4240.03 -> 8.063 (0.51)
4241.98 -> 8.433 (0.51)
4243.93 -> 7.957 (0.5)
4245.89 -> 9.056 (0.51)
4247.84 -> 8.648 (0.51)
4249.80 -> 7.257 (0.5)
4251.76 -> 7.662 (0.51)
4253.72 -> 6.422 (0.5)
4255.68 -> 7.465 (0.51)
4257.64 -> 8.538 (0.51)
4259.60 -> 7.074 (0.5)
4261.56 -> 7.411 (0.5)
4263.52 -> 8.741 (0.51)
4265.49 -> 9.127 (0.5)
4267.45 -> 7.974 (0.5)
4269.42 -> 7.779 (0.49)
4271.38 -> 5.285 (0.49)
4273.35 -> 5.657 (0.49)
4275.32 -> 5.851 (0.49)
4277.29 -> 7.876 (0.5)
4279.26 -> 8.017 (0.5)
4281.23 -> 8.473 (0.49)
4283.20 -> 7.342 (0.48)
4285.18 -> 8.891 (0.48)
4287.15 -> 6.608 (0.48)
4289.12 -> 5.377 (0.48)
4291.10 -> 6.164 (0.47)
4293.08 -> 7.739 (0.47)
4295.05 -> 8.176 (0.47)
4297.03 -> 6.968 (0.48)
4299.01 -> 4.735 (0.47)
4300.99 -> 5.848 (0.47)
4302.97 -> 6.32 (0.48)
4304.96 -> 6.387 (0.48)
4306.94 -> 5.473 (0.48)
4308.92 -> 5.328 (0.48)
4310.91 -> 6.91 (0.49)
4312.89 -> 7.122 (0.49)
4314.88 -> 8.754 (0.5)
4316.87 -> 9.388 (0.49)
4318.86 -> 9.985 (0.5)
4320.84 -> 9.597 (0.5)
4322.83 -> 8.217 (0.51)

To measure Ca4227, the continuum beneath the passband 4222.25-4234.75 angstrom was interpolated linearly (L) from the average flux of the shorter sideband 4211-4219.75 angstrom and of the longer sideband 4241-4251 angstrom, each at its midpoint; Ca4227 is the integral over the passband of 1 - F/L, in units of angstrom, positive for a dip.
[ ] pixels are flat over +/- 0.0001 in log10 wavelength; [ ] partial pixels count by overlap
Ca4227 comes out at 1.5 angstrom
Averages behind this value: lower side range 7.99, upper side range 8.26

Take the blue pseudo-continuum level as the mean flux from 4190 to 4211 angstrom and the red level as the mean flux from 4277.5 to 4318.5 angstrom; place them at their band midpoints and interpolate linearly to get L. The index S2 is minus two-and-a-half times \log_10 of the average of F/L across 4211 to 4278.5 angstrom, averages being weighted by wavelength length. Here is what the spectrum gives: 0.00 mag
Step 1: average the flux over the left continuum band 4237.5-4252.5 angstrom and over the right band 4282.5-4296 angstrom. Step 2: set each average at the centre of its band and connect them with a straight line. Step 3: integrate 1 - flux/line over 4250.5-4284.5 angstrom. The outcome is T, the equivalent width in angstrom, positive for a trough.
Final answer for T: 0.82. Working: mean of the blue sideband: 8.14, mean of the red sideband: 7.18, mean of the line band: 7.46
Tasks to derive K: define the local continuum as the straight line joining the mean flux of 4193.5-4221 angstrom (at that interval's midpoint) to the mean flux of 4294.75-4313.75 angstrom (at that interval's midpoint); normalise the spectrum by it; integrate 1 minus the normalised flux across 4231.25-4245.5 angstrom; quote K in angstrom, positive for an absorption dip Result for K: -1.2 angstrom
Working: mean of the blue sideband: 8.11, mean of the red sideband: 6.25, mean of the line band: 8.14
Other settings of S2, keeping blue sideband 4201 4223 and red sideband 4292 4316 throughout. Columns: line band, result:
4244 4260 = -0.036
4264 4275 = 0.015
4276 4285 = -0.128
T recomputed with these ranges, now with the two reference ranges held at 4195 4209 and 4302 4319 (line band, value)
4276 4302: 1.0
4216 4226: 0.3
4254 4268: -0.7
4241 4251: -0.7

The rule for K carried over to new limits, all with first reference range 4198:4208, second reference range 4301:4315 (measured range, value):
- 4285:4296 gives -0.56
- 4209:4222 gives -0.60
